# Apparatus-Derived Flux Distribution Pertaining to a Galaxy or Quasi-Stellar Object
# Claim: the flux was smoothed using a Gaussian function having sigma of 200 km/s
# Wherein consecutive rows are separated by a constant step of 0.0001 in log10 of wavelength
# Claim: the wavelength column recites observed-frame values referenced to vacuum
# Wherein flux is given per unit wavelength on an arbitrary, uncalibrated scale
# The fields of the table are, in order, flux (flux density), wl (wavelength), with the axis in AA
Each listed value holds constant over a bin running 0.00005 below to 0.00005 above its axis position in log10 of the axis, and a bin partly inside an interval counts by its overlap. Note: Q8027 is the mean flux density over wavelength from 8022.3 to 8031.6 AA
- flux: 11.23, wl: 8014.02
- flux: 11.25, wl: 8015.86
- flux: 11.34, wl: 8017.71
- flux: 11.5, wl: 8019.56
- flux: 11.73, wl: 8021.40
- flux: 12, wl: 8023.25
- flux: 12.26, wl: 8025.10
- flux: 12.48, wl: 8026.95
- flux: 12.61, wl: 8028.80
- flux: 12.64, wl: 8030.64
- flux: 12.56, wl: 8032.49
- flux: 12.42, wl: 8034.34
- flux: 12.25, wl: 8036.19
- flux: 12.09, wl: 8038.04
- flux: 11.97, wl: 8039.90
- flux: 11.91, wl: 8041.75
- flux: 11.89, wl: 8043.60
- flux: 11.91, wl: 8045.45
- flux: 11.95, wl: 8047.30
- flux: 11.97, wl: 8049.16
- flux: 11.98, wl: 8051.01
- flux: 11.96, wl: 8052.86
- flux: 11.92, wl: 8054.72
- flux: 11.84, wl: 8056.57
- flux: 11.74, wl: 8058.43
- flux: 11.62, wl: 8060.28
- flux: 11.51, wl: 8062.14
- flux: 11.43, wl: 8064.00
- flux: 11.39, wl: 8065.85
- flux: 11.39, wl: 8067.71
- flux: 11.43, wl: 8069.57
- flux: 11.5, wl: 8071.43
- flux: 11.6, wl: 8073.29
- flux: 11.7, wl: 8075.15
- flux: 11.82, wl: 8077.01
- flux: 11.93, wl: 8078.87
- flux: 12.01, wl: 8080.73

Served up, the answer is 12.4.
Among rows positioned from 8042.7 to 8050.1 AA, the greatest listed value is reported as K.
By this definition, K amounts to 11.97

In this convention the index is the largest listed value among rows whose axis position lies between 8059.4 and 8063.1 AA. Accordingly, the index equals 11.62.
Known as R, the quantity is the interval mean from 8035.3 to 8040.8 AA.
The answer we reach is 12.1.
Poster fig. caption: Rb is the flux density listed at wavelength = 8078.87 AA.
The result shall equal 11.93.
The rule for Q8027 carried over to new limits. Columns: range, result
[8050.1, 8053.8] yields 12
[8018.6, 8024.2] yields 11.7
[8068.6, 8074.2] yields 11.5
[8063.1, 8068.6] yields 11.4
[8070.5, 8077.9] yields 11.6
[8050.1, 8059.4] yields 11.9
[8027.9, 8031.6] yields 12.7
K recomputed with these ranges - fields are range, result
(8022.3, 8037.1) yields 12.64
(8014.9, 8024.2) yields 12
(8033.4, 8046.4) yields 12.42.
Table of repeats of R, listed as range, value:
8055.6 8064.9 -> 11.6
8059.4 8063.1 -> 11.5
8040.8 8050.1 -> 11.9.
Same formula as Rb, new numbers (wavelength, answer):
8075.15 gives 11.7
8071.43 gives 11.5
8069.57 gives 11.43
